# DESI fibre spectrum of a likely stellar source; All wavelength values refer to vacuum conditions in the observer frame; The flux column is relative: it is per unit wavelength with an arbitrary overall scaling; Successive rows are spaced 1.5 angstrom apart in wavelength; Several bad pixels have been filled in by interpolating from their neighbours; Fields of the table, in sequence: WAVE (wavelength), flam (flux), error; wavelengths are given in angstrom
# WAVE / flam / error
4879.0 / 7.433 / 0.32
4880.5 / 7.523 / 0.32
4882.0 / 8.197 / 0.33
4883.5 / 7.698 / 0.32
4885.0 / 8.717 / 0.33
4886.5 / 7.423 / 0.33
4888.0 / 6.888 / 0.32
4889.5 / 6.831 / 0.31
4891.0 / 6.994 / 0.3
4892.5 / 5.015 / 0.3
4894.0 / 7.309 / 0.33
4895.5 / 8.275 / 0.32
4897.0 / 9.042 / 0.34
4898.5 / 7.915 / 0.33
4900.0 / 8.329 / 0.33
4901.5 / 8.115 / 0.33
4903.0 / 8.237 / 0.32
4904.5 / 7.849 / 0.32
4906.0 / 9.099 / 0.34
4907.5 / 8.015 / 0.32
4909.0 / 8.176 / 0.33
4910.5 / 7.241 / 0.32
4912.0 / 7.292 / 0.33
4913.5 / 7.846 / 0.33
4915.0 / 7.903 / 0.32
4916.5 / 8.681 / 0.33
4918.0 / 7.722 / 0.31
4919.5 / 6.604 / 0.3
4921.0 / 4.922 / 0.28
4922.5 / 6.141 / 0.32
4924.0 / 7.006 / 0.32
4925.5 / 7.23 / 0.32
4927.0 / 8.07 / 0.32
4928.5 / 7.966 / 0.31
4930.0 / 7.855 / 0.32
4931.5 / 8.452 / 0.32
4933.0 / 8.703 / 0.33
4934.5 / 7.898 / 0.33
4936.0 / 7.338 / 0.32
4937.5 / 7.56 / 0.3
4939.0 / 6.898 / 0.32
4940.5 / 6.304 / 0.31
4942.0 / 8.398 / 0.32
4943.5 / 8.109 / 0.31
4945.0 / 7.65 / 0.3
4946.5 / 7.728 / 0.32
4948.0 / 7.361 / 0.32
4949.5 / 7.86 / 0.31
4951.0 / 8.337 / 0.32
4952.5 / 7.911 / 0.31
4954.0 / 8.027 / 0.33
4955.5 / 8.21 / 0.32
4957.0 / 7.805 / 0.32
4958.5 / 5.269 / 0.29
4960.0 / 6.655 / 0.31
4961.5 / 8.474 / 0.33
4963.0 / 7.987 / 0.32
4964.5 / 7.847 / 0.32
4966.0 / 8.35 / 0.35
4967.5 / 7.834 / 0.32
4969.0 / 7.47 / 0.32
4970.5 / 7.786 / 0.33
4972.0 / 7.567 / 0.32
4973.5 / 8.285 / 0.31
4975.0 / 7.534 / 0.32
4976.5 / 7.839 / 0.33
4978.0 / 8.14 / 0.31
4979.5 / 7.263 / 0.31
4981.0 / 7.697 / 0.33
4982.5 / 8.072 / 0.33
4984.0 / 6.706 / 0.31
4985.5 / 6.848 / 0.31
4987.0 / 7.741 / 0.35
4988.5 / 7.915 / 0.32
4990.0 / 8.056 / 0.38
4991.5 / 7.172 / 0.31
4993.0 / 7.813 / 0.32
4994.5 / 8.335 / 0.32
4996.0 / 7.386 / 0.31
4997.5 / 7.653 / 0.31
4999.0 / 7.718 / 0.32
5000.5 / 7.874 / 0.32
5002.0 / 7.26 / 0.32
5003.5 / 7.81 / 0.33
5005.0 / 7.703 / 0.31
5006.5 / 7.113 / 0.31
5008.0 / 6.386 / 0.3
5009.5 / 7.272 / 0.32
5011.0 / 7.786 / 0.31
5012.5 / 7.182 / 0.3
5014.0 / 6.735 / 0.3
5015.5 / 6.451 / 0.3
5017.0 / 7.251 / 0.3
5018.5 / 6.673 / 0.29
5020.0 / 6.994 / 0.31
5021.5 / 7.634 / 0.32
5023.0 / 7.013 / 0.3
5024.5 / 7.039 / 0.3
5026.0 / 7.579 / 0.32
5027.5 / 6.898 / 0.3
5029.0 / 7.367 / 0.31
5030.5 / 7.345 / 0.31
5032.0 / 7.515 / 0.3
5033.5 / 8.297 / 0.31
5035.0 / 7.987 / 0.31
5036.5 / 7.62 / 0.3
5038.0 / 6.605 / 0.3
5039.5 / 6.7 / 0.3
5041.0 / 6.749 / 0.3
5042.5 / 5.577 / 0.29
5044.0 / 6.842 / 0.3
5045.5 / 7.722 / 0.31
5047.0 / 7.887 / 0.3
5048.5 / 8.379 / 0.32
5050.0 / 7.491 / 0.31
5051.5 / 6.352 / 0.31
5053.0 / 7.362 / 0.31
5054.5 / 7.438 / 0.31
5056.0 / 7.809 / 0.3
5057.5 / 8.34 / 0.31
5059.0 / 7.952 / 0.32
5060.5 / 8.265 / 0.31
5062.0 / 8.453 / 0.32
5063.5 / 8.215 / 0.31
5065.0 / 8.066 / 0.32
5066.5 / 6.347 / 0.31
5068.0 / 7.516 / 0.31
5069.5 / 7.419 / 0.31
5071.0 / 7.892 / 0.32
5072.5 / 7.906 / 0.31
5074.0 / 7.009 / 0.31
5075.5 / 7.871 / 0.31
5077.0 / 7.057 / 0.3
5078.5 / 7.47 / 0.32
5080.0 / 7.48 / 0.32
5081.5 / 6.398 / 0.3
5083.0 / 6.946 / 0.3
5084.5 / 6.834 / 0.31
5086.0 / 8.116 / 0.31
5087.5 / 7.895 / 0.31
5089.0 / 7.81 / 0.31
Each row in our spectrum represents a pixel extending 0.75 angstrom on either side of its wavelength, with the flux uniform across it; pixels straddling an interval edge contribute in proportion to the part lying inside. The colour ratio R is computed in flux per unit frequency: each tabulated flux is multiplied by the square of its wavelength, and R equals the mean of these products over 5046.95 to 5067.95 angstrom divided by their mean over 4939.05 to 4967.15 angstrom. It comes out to 1.1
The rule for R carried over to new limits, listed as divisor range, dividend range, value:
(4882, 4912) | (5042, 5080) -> 1.04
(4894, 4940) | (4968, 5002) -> 1.02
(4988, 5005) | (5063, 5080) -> 1.00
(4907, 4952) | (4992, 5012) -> 1.02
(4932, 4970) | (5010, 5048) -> 0.96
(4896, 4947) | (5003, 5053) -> 0.98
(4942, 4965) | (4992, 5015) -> 0.99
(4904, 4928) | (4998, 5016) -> 1.01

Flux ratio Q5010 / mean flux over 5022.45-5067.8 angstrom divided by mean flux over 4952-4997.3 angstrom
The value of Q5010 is 1.0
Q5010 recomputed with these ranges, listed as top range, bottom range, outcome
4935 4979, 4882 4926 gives 1.02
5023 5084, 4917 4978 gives 0.98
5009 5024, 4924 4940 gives 0.92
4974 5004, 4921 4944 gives 1.02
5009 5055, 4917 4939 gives 0.98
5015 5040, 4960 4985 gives 0.93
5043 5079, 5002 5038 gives 1.05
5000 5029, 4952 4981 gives 0.93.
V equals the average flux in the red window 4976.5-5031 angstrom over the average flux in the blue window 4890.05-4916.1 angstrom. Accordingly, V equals 0.9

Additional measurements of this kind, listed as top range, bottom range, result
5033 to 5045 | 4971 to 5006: 0.92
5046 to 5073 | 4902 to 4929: 1.02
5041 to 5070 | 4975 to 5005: 0.98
